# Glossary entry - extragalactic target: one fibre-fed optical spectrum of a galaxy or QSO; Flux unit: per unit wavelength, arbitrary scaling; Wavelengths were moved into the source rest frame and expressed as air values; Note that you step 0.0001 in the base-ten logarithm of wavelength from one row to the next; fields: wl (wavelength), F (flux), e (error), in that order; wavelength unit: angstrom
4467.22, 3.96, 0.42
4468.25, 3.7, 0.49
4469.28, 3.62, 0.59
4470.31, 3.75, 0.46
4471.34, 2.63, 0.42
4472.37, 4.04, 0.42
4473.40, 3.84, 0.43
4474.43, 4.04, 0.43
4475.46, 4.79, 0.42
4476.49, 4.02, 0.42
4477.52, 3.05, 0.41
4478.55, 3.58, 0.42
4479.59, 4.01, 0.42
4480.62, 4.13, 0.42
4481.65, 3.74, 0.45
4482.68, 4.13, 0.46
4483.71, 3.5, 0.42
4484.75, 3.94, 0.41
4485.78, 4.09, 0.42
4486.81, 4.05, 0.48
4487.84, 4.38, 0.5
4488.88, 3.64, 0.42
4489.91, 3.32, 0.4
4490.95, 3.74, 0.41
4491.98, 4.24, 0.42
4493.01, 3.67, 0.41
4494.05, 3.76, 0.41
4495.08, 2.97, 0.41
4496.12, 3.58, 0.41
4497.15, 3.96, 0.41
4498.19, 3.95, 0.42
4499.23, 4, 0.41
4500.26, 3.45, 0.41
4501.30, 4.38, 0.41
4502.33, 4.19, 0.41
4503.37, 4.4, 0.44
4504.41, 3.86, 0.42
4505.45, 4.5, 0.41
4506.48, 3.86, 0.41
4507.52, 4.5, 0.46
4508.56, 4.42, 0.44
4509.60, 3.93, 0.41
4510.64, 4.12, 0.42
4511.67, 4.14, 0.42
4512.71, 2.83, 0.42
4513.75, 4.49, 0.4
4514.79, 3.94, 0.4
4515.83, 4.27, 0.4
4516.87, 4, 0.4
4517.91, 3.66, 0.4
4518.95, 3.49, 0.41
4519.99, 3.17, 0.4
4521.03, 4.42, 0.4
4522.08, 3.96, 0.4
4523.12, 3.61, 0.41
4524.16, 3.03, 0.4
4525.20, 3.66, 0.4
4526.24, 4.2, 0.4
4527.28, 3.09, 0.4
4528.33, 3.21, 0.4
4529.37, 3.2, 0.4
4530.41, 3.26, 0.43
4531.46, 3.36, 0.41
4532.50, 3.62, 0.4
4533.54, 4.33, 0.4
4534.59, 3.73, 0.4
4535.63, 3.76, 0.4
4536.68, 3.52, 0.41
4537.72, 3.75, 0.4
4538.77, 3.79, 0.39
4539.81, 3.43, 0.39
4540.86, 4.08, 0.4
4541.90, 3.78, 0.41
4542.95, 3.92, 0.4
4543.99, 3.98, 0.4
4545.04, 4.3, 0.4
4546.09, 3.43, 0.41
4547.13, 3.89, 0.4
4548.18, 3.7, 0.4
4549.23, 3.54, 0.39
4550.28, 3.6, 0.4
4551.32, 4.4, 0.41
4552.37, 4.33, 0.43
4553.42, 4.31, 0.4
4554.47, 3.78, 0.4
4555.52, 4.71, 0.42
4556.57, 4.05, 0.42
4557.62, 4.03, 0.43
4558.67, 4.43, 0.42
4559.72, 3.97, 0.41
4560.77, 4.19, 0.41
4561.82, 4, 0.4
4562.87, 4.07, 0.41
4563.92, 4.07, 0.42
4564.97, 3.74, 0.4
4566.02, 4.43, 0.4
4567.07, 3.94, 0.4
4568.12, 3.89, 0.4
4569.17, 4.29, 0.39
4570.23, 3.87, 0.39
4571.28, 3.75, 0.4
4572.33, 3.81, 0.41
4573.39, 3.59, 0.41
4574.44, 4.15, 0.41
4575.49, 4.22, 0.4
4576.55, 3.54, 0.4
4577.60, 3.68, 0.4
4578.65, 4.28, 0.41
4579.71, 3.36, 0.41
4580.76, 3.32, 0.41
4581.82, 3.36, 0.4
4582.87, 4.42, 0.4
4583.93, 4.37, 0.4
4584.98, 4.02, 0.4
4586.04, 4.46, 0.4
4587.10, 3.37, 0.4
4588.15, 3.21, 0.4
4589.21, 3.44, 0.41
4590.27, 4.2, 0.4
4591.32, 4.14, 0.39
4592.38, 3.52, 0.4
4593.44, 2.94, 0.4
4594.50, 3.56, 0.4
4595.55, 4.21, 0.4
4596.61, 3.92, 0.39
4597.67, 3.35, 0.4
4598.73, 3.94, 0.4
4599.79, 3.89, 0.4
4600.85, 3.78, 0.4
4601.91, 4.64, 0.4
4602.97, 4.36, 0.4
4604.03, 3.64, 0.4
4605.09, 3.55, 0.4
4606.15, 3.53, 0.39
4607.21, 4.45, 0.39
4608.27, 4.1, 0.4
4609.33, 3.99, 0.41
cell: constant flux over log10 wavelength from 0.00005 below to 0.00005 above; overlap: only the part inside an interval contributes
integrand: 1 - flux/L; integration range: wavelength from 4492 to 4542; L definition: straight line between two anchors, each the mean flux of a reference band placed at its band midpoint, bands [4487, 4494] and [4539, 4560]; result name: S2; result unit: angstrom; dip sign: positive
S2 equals 1.3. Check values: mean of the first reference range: 3.84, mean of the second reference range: 3.98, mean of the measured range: 3.8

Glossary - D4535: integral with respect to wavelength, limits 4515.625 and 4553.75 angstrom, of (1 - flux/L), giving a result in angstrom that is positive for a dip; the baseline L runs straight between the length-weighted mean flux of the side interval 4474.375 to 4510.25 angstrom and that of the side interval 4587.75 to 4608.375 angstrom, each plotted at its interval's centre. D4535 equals 1.40 angstrom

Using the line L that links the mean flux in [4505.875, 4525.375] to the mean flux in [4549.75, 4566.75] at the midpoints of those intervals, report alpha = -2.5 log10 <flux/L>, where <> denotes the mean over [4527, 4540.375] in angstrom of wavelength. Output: 0.13 mag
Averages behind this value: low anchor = 3.88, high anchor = 4.13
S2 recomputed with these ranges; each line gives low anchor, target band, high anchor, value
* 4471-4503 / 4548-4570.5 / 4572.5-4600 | -1.6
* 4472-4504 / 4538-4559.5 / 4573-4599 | -0.8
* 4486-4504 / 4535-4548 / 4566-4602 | 0.2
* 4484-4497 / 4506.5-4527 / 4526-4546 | -0.8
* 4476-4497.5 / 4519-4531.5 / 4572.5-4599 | 0.9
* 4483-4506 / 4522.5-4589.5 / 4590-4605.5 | 0.4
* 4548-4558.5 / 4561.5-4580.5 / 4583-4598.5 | 0.1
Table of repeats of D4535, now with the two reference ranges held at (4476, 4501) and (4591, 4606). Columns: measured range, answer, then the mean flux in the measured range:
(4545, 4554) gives -0.3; 3.92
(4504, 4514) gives -0.7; 4.06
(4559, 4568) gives -0.6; 4.06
